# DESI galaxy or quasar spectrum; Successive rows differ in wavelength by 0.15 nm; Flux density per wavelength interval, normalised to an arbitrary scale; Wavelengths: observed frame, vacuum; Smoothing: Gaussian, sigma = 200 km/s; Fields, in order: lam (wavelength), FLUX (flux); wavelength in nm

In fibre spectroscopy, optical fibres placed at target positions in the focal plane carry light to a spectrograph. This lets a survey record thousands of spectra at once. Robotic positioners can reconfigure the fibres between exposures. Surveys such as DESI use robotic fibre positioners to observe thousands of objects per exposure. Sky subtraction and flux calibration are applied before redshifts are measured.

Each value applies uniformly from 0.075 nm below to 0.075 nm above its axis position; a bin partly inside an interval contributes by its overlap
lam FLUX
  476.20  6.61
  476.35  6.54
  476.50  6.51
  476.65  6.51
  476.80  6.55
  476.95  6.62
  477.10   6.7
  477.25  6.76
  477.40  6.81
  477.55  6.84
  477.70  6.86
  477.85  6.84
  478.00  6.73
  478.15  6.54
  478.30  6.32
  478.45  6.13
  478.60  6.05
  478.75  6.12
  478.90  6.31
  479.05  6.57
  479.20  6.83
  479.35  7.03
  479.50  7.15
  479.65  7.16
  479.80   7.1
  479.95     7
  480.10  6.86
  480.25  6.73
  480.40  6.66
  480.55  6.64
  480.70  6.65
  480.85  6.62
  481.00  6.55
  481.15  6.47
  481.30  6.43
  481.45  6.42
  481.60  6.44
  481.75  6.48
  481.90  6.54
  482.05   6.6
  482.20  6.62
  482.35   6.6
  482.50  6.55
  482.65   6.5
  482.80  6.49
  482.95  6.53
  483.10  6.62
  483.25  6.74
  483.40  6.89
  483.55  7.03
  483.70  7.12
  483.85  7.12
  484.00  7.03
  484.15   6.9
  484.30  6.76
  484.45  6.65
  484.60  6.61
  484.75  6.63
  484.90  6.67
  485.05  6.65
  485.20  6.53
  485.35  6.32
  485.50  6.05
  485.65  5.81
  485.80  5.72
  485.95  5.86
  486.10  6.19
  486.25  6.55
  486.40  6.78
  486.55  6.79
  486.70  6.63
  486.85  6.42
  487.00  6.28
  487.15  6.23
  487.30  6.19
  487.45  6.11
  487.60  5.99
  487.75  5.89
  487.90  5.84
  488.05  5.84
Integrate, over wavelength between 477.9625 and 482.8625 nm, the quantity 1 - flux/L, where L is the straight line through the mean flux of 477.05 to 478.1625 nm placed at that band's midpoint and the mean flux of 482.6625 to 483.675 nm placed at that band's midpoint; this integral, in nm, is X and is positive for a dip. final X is 0.11 nm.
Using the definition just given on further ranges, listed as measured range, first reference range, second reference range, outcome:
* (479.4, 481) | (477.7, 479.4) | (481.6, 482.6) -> -0.08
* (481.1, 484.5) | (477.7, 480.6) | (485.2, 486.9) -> -0.11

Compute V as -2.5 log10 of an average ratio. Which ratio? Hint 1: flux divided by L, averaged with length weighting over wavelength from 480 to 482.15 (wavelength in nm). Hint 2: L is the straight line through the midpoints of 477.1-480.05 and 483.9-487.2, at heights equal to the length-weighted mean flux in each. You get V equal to 0.00 mag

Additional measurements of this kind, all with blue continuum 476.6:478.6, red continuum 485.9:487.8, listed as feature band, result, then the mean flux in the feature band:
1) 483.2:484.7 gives -0.08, 6.88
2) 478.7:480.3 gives -0.04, 6.82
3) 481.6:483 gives -0.01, 6.54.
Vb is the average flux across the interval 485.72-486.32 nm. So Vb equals 6.07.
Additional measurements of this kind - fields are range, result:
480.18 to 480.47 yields 6.7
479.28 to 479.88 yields 7.11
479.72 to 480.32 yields 6.93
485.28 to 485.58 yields 6.18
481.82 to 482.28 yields 6.59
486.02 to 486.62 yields 6.57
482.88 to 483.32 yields 6.63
